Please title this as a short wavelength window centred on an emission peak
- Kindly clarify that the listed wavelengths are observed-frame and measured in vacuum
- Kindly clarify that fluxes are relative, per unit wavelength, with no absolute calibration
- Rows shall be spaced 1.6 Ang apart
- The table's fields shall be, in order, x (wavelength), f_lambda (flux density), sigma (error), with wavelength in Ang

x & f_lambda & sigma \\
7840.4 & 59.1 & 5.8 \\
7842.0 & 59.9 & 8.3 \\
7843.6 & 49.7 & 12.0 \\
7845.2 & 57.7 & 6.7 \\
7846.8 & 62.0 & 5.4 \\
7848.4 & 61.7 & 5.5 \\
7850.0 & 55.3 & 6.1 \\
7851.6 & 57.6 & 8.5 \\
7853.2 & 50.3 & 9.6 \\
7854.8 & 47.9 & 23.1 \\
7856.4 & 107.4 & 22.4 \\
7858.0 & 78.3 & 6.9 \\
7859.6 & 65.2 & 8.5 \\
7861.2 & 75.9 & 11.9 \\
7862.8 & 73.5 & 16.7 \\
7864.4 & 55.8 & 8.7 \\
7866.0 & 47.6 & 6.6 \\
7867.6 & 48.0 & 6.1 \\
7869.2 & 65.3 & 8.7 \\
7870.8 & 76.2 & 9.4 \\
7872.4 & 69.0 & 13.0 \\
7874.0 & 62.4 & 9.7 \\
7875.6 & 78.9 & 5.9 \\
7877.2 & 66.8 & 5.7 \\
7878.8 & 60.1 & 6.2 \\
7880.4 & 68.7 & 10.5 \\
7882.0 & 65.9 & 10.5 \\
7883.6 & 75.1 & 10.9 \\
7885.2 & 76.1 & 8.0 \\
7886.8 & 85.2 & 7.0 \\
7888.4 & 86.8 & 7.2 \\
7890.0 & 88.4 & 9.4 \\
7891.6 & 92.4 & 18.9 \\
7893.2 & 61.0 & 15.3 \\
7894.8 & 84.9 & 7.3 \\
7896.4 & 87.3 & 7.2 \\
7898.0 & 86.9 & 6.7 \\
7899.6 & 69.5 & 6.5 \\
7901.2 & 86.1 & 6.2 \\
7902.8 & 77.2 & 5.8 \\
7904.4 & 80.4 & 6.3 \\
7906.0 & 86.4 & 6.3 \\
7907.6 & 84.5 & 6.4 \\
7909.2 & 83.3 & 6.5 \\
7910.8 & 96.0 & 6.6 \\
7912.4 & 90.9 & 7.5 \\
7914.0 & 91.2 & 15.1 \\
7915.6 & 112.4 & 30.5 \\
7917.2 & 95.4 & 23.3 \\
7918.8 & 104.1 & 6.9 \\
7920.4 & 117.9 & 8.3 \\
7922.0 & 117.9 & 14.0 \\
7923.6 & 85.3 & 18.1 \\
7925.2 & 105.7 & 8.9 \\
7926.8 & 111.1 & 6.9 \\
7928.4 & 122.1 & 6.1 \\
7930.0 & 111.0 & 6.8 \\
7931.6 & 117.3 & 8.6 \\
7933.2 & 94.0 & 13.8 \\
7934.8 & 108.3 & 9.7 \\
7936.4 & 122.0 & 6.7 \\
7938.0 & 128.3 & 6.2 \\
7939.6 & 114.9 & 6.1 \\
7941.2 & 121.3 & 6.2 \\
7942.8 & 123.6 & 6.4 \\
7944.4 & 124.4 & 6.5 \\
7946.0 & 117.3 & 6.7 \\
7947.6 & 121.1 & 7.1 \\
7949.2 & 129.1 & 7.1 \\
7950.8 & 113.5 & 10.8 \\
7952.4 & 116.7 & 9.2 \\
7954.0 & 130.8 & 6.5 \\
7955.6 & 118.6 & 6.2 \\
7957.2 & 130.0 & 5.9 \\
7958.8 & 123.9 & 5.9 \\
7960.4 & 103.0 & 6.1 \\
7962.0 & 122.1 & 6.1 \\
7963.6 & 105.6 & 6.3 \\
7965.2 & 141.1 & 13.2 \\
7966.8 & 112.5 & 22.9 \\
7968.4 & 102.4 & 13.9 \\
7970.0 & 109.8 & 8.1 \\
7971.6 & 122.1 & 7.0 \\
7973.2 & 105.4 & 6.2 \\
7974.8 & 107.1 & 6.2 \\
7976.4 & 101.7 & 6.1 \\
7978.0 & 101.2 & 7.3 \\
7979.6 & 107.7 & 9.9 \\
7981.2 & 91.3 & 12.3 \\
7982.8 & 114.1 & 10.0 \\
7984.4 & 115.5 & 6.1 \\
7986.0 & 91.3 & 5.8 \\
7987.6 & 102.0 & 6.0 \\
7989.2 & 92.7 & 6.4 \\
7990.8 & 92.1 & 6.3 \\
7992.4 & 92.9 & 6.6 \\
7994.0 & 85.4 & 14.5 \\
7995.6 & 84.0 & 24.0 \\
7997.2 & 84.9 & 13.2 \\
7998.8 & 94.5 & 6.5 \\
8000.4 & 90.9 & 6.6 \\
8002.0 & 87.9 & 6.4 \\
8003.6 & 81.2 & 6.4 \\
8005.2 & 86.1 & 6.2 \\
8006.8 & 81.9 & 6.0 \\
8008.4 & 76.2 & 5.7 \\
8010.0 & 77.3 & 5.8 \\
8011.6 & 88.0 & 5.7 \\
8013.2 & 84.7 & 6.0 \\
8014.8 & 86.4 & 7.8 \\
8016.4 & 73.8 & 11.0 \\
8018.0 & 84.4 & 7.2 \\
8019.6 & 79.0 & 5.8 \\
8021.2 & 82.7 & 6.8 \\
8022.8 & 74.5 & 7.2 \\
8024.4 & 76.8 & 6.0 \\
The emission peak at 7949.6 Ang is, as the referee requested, Mg II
